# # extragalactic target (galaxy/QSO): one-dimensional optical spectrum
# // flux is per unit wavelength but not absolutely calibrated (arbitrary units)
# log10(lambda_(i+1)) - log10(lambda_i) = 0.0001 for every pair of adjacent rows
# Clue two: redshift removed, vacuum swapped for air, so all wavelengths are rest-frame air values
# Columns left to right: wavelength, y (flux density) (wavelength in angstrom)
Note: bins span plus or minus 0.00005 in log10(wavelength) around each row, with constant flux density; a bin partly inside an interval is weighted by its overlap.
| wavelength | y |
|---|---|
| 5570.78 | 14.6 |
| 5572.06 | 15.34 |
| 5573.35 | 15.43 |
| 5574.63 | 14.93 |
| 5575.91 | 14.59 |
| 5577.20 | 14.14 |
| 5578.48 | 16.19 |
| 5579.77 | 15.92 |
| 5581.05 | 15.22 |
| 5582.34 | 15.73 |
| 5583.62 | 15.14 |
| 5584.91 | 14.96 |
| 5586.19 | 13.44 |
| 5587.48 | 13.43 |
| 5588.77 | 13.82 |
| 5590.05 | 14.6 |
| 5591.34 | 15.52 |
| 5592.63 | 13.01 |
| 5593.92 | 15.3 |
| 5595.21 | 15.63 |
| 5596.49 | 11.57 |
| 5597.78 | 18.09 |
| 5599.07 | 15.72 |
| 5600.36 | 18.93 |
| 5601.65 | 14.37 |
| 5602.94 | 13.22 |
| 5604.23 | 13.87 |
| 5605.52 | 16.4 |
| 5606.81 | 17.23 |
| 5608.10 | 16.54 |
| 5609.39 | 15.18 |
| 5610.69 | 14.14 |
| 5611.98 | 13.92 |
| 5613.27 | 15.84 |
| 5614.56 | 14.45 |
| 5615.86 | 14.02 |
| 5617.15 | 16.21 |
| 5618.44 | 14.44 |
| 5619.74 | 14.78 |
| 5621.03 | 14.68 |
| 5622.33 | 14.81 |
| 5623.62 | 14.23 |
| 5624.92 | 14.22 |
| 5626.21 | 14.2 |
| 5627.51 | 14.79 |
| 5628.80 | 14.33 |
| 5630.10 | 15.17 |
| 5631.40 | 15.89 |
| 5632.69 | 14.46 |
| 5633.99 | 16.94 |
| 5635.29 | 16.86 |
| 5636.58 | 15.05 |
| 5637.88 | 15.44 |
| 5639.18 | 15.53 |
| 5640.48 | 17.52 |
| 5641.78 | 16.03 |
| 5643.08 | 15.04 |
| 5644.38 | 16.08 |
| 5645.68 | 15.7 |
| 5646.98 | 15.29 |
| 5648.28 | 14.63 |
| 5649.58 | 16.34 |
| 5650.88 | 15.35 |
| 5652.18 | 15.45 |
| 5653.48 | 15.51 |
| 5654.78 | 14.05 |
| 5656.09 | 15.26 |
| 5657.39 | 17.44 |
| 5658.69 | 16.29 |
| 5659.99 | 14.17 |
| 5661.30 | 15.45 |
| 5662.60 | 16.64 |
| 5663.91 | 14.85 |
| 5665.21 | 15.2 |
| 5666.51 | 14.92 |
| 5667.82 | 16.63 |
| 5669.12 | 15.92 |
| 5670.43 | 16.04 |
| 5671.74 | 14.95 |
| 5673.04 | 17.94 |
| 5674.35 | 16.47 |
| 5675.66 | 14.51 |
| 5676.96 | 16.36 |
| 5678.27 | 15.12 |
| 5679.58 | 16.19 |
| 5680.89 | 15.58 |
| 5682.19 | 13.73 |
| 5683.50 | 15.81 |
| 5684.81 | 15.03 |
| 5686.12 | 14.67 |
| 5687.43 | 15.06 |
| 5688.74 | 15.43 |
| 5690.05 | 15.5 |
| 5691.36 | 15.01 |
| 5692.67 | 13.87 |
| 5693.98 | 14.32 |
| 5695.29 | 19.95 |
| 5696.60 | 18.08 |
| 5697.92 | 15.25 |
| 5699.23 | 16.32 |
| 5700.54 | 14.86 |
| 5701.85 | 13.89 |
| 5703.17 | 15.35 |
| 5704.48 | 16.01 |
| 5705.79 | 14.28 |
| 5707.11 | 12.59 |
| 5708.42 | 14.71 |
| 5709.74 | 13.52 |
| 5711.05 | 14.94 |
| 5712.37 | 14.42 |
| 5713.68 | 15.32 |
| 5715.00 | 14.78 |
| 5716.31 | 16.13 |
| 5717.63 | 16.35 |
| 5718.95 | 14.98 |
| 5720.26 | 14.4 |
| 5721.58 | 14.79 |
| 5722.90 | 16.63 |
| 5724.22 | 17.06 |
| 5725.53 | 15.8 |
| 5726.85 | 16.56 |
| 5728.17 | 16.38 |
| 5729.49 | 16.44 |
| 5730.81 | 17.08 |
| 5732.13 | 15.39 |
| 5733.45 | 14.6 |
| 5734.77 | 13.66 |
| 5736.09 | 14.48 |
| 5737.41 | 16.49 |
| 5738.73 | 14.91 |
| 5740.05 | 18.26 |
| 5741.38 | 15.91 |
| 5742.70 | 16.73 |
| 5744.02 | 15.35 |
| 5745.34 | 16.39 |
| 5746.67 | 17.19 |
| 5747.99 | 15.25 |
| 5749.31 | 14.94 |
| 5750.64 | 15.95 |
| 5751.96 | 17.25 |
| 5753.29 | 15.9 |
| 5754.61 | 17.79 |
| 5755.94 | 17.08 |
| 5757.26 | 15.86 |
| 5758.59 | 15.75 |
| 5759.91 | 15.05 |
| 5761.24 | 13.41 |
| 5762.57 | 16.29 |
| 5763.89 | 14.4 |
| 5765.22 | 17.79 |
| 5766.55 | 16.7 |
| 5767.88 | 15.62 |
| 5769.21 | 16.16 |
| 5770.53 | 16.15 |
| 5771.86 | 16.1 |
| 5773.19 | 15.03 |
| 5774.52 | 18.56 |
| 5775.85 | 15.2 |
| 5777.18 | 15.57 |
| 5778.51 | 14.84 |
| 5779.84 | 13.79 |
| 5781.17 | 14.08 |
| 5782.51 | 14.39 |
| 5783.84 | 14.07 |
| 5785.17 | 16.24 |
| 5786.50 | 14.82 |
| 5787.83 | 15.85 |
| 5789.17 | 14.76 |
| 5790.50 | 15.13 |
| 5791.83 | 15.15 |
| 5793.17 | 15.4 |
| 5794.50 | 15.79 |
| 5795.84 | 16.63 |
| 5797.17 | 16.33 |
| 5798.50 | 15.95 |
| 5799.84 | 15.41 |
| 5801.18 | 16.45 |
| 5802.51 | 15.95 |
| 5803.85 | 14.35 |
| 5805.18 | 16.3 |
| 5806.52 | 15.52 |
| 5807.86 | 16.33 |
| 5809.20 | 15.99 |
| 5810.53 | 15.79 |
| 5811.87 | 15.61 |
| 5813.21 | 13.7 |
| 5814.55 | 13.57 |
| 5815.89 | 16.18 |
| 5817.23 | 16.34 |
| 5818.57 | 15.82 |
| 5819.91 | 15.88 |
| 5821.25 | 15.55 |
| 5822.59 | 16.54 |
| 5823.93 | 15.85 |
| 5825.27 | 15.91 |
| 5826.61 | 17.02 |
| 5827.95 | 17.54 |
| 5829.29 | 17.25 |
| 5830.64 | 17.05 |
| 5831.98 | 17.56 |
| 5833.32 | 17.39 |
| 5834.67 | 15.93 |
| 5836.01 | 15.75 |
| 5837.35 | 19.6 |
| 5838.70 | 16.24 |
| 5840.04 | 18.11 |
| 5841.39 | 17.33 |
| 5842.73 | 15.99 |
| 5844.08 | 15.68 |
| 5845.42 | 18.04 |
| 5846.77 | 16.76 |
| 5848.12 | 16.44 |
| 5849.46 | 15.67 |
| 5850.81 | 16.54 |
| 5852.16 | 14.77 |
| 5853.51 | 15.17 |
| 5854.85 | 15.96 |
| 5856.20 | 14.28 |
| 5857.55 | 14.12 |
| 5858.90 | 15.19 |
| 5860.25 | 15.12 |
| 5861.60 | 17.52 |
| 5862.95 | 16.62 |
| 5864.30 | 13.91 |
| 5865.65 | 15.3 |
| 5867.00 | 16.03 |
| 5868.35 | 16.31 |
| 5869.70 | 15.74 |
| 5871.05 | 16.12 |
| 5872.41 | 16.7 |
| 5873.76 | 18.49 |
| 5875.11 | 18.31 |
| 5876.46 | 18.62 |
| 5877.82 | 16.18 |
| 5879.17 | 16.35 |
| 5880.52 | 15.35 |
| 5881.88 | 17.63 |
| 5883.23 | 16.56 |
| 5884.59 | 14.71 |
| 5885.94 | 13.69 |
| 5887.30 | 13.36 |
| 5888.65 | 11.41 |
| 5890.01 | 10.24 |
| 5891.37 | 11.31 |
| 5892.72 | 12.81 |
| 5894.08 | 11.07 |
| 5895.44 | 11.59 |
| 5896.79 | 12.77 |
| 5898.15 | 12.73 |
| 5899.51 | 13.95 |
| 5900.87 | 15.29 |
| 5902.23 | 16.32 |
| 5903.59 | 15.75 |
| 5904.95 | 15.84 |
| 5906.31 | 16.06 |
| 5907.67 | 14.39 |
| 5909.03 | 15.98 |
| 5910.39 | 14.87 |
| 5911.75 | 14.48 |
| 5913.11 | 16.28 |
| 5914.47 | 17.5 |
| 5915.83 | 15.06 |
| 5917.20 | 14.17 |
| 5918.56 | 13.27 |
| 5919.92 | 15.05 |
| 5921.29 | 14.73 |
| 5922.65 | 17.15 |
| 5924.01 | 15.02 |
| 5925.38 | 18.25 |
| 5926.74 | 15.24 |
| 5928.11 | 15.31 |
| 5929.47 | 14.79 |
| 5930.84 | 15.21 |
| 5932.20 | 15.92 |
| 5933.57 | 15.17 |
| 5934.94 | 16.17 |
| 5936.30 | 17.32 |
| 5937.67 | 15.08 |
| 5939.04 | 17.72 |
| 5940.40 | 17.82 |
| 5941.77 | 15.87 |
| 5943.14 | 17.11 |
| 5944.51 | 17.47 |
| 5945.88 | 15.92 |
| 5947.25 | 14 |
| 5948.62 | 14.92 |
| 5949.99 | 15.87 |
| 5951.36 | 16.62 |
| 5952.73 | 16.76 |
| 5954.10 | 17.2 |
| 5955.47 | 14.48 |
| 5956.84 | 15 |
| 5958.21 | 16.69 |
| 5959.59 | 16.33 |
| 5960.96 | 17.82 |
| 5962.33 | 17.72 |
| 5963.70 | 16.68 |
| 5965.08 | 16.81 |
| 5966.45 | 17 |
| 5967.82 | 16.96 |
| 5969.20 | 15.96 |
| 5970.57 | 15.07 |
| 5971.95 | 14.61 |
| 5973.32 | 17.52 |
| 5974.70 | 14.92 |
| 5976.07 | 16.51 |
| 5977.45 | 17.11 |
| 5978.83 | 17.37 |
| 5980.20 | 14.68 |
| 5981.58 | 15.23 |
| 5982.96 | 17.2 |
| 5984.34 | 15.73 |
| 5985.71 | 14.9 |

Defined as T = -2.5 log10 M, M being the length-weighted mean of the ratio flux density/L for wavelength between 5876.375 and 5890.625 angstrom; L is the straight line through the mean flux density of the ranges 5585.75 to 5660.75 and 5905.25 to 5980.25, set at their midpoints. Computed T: 0.08 mag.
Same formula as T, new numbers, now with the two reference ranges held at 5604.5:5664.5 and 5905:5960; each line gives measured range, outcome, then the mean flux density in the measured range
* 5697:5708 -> 0.04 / 14.9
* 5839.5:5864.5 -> -0.02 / 16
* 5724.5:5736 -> -0.02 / 15.7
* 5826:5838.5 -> -0.10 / 17.2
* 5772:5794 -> 0.03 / 15.2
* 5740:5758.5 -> -0.05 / 16.3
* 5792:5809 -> -0.02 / 15.8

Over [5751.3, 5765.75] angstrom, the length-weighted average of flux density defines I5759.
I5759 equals 16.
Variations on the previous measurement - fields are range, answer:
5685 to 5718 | 15.2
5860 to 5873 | 16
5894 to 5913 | 14.5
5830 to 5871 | 16.2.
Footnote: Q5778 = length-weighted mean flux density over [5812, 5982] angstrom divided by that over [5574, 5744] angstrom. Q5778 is 1.0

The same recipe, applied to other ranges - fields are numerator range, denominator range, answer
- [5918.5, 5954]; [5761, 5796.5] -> 1.03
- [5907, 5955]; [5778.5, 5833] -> 1.01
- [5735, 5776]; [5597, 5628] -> 1.06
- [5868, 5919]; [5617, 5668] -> 0.97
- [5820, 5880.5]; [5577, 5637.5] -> 1.09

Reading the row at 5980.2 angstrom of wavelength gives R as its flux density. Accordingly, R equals 14.68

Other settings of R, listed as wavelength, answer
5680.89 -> 15.58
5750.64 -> 15.95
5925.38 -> 18.25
